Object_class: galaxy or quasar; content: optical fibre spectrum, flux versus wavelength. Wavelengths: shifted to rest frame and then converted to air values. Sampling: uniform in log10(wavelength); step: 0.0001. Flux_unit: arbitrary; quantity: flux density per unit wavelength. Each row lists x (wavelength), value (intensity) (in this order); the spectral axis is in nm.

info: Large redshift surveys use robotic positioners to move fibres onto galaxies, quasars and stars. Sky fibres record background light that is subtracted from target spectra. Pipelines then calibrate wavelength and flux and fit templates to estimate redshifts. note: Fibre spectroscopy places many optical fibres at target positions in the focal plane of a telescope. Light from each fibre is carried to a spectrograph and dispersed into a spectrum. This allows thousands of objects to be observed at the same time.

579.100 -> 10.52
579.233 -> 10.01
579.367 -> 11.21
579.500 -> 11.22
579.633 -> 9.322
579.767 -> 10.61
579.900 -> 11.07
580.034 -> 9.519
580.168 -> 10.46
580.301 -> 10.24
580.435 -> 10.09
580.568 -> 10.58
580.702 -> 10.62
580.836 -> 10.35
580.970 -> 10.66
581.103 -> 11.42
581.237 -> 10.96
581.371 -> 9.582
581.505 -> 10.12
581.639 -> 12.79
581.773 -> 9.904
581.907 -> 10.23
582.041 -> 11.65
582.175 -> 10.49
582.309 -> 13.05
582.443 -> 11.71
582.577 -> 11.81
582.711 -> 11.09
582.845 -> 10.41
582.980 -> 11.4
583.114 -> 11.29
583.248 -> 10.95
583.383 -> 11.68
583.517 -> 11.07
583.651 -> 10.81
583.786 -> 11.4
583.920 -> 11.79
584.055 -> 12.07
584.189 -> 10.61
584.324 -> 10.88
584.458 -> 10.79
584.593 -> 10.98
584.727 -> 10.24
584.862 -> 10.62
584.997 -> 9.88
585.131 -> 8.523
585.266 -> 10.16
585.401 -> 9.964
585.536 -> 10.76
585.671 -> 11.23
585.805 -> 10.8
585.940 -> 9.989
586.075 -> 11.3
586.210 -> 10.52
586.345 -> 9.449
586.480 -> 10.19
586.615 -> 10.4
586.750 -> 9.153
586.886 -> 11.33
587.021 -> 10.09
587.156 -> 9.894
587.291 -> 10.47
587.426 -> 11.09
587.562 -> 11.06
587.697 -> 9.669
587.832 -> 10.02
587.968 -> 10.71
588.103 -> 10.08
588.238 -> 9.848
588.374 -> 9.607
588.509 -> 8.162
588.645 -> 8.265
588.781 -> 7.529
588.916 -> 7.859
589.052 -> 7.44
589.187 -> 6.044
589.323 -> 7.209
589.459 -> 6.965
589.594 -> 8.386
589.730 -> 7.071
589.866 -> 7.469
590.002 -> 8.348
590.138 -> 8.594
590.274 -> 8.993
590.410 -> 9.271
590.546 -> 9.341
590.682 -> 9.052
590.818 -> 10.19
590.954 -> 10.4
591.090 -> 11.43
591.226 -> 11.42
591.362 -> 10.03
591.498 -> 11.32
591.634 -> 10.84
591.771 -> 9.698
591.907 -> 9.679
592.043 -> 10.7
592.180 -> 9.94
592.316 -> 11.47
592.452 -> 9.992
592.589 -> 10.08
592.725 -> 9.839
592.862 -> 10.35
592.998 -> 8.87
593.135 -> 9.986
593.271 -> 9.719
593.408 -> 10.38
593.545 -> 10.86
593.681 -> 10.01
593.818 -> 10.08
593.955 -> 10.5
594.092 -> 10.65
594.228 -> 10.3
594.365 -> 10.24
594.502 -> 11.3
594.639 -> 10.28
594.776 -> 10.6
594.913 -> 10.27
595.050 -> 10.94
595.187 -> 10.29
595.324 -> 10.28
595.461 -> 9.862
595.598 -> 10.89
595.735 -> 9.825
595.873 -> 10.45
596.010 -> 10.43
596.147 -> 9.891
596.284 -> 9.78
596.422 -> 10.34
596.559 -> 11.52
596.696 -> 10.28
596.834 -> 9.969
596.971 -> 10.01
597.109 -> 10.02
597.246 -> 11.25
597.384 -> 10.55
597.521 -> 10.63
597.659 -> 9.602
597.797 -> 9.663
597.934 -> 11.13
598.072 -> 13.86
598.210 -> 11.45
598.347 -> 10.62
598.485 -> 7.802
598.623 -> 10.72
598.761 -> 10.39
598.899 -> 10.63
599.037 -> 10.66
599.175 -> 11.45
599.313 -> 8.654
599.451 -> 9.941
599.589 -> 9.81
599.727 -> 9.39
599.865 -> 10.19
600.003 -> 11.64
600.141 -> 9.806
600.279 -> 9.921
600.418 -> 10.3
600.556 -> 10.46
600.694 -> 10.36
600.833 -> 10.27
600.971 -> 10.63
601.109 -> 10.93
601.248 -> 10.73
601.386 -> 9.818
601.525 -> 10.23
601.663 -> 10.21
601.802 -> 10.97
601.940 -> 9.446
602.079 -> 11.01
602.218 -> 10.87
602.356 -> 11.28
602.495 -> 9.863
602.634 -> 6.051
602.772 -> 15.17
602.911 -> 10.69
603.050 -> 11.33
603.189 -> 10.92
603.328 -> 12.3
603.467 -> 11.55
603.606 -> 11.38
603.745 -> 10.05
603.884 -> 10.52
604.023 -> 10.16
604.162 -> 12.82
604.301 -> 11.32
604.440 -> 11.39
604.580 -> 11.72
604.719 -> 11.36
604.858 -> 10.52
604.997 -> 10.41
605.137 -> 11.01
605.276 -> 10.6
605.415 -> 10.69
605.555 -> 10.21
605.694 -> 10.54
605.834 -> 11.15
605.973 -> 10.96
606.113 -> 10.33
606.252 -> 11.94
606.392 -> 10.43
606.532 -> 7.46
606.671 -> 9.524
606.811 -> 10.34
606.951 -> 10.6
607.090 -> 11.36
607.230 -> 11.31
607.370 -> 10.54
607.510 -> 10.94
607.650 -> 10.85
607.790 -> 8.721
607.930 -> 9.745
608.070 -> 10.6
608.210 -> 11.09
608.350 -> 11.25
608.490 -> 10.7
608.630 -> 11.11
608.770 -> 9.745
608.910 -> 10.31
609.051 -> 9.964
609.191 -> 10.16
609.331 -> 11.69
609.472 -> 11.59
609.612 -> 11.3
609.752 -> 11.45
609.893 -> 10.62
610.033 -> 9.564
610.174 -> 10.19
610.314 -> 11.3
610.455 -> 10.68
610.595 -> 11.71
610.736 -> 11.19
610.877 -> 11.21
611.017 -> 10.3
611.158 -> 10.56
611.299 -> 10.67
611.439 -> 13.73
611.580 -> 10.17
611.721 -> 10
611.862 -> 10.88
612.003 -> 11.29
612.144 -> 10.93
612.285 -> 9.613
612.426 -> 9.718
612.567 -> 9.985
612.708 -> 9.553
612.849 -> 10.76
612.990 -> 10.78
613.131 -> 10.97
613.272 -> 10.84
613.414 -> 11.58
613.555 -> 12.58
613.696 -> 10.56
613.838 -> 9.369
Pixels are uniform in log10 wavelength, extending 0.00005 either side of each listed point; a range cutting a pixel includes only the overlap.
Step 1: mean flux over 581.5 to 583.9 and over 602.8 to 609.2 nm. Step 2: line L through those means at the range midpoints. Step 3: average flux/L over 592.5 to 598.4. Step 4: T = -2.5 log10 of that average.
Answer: 0.057 mag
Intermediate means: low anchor 11.3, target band 10.4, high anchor 10.7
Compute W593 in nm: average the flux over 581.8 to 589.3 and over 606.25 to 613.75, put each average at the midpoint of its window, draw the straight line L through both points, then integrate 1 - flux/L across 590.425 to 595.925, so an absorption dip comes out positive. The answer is 0.066 nm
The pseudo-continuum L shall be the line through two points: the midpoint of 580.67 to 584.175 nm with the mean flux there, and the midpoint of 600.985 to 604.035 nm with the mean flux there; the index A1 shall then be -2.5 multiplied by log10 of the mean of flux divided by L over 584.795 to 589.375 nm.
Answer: 0.14 mag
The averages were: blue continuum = 11.1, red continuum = 10.7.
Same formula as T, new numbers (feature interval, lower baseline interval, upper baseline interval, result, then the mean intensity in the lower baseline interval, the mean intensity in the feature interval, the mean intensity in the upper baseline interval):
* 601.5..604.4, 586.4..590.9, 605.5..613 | -0.08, 9.09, 10.9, 10.6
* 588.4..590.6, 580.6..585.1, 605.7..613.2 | 0.34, 11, 7.96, 10.6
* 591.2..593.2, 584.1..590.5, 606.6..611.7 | -0.05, 9.54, 10.3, 10.7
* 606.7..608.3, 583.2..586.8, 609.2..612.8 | 0.02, 10.6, 10.5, 10.8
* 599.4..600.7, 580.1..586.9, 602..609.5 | 0.06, 10.7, 10.2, 10.7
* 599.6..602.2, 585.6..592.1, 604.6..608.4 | -0.01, 9.55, 10.3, 10.5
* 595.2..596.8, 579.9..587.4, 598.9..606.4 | 0.04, 10.7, 10.3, 10.7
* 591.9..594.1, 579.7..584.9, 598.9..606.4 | 0.06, 10.9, 10.2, 10.7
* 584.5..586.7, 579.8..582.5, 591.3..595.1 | 0.03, 10.8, 10.3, 10.3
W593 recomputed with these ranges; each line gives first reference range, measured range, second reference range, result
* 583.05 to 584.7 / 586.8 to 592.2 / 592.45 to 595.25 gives 0.65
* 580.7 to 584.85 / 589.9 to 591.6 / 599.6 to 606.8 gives 0.16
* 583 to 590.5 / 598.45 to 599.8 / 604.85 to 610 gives 0.04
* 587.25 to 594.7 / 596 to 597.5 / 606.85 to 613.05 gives -0.06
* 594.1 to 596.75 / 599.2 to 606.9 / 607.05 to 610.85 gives 0.01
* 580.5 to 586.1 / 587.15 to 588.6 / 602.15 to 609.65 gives 0.11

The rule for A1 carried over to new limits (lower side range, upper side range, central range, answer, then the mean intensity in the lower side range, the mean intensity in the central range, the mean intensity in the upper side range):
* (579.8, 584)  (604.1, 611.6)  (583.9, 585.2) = 0.033 mag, 10.9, 10.6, 10.8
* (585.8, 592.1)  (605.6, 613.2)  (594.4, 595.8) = -0.065 mag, 9.5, 10.5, 10.6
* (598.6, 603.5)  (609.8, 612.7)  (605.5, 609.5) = 0.012 mag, 10.5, 10.5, 10.7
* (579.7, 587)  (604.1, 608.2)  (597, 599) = 0.011 mag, 10.7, 10.6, 10.7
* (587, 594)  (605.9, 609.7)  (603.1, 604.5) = -0.094 mag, 9.54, 11.2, 10.5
